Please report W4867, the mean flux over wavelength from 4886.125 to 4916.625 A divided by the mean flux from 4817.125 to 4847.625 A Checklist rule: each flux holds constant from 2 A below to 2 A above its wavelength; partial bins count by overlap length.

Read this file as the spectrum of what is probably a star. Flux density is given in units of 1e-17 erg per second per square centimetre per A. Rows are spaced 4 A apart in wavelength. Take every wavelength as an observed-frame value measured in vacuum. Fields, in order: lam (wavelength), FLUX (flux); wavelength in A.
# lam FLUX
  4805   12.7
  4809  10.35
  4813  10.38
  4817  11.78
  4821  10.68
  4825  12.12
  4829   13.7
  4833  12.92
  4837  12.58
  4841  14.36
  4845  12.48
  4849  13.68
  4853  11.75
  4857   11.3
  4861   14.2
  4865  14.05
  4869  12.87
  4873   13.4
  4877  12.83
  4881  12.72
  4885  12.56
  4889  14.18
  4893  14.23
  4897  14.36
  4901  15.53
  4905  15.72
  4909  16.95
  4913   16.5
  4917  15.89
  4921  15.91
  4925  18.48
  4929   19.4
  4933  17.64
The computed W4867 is 1.2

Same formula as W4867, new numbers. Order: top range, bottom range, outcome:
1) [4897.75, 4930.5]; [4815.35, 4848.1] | 1.32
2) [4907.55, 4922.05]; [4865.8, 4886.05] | 1.26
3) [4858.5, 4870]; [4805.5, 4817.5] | 1.25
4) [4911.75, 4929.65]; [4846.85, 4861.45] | 1.36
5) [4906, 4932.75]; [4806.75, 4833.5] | 1.47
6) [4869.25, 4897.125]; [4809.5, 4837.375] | 1.12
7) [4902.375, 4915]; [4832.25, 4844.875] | 1.24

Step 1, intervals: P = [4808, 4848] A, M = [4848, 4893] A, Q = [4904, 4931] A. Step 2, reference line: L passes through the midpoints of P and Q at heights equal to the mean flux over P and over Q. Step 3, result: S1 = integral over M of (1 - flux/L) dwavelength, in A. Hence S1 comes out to 4.34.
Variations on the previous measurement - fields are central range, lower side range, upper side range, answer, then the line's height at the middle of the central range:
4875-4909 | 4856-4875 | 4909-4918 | 1.9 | 15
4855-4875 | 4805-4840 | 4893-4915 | 1.0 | 13.9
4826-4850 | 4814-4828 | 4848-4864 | -2.1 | 12.2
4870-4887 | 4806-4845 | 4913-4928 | 2.2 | 14.8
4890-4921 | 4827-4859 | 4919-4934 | 2.0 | 16.6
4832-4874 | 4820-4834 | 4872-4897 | -0.6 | 12.9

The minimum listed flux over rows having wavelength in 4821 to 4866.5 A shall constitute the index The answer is 10.68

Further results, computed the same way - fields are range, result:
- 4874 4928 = 12.56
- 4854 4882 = 11.3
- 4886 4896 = 14.18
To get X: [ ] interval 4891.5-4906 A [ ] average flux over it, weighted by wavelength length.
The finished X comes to 14.9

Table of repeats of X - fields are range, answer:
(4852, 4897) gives 13.2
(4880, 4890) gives 13.1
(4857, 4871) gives 13.4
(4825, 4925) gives 14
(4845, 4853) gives 12.9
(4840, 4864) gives 12.9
